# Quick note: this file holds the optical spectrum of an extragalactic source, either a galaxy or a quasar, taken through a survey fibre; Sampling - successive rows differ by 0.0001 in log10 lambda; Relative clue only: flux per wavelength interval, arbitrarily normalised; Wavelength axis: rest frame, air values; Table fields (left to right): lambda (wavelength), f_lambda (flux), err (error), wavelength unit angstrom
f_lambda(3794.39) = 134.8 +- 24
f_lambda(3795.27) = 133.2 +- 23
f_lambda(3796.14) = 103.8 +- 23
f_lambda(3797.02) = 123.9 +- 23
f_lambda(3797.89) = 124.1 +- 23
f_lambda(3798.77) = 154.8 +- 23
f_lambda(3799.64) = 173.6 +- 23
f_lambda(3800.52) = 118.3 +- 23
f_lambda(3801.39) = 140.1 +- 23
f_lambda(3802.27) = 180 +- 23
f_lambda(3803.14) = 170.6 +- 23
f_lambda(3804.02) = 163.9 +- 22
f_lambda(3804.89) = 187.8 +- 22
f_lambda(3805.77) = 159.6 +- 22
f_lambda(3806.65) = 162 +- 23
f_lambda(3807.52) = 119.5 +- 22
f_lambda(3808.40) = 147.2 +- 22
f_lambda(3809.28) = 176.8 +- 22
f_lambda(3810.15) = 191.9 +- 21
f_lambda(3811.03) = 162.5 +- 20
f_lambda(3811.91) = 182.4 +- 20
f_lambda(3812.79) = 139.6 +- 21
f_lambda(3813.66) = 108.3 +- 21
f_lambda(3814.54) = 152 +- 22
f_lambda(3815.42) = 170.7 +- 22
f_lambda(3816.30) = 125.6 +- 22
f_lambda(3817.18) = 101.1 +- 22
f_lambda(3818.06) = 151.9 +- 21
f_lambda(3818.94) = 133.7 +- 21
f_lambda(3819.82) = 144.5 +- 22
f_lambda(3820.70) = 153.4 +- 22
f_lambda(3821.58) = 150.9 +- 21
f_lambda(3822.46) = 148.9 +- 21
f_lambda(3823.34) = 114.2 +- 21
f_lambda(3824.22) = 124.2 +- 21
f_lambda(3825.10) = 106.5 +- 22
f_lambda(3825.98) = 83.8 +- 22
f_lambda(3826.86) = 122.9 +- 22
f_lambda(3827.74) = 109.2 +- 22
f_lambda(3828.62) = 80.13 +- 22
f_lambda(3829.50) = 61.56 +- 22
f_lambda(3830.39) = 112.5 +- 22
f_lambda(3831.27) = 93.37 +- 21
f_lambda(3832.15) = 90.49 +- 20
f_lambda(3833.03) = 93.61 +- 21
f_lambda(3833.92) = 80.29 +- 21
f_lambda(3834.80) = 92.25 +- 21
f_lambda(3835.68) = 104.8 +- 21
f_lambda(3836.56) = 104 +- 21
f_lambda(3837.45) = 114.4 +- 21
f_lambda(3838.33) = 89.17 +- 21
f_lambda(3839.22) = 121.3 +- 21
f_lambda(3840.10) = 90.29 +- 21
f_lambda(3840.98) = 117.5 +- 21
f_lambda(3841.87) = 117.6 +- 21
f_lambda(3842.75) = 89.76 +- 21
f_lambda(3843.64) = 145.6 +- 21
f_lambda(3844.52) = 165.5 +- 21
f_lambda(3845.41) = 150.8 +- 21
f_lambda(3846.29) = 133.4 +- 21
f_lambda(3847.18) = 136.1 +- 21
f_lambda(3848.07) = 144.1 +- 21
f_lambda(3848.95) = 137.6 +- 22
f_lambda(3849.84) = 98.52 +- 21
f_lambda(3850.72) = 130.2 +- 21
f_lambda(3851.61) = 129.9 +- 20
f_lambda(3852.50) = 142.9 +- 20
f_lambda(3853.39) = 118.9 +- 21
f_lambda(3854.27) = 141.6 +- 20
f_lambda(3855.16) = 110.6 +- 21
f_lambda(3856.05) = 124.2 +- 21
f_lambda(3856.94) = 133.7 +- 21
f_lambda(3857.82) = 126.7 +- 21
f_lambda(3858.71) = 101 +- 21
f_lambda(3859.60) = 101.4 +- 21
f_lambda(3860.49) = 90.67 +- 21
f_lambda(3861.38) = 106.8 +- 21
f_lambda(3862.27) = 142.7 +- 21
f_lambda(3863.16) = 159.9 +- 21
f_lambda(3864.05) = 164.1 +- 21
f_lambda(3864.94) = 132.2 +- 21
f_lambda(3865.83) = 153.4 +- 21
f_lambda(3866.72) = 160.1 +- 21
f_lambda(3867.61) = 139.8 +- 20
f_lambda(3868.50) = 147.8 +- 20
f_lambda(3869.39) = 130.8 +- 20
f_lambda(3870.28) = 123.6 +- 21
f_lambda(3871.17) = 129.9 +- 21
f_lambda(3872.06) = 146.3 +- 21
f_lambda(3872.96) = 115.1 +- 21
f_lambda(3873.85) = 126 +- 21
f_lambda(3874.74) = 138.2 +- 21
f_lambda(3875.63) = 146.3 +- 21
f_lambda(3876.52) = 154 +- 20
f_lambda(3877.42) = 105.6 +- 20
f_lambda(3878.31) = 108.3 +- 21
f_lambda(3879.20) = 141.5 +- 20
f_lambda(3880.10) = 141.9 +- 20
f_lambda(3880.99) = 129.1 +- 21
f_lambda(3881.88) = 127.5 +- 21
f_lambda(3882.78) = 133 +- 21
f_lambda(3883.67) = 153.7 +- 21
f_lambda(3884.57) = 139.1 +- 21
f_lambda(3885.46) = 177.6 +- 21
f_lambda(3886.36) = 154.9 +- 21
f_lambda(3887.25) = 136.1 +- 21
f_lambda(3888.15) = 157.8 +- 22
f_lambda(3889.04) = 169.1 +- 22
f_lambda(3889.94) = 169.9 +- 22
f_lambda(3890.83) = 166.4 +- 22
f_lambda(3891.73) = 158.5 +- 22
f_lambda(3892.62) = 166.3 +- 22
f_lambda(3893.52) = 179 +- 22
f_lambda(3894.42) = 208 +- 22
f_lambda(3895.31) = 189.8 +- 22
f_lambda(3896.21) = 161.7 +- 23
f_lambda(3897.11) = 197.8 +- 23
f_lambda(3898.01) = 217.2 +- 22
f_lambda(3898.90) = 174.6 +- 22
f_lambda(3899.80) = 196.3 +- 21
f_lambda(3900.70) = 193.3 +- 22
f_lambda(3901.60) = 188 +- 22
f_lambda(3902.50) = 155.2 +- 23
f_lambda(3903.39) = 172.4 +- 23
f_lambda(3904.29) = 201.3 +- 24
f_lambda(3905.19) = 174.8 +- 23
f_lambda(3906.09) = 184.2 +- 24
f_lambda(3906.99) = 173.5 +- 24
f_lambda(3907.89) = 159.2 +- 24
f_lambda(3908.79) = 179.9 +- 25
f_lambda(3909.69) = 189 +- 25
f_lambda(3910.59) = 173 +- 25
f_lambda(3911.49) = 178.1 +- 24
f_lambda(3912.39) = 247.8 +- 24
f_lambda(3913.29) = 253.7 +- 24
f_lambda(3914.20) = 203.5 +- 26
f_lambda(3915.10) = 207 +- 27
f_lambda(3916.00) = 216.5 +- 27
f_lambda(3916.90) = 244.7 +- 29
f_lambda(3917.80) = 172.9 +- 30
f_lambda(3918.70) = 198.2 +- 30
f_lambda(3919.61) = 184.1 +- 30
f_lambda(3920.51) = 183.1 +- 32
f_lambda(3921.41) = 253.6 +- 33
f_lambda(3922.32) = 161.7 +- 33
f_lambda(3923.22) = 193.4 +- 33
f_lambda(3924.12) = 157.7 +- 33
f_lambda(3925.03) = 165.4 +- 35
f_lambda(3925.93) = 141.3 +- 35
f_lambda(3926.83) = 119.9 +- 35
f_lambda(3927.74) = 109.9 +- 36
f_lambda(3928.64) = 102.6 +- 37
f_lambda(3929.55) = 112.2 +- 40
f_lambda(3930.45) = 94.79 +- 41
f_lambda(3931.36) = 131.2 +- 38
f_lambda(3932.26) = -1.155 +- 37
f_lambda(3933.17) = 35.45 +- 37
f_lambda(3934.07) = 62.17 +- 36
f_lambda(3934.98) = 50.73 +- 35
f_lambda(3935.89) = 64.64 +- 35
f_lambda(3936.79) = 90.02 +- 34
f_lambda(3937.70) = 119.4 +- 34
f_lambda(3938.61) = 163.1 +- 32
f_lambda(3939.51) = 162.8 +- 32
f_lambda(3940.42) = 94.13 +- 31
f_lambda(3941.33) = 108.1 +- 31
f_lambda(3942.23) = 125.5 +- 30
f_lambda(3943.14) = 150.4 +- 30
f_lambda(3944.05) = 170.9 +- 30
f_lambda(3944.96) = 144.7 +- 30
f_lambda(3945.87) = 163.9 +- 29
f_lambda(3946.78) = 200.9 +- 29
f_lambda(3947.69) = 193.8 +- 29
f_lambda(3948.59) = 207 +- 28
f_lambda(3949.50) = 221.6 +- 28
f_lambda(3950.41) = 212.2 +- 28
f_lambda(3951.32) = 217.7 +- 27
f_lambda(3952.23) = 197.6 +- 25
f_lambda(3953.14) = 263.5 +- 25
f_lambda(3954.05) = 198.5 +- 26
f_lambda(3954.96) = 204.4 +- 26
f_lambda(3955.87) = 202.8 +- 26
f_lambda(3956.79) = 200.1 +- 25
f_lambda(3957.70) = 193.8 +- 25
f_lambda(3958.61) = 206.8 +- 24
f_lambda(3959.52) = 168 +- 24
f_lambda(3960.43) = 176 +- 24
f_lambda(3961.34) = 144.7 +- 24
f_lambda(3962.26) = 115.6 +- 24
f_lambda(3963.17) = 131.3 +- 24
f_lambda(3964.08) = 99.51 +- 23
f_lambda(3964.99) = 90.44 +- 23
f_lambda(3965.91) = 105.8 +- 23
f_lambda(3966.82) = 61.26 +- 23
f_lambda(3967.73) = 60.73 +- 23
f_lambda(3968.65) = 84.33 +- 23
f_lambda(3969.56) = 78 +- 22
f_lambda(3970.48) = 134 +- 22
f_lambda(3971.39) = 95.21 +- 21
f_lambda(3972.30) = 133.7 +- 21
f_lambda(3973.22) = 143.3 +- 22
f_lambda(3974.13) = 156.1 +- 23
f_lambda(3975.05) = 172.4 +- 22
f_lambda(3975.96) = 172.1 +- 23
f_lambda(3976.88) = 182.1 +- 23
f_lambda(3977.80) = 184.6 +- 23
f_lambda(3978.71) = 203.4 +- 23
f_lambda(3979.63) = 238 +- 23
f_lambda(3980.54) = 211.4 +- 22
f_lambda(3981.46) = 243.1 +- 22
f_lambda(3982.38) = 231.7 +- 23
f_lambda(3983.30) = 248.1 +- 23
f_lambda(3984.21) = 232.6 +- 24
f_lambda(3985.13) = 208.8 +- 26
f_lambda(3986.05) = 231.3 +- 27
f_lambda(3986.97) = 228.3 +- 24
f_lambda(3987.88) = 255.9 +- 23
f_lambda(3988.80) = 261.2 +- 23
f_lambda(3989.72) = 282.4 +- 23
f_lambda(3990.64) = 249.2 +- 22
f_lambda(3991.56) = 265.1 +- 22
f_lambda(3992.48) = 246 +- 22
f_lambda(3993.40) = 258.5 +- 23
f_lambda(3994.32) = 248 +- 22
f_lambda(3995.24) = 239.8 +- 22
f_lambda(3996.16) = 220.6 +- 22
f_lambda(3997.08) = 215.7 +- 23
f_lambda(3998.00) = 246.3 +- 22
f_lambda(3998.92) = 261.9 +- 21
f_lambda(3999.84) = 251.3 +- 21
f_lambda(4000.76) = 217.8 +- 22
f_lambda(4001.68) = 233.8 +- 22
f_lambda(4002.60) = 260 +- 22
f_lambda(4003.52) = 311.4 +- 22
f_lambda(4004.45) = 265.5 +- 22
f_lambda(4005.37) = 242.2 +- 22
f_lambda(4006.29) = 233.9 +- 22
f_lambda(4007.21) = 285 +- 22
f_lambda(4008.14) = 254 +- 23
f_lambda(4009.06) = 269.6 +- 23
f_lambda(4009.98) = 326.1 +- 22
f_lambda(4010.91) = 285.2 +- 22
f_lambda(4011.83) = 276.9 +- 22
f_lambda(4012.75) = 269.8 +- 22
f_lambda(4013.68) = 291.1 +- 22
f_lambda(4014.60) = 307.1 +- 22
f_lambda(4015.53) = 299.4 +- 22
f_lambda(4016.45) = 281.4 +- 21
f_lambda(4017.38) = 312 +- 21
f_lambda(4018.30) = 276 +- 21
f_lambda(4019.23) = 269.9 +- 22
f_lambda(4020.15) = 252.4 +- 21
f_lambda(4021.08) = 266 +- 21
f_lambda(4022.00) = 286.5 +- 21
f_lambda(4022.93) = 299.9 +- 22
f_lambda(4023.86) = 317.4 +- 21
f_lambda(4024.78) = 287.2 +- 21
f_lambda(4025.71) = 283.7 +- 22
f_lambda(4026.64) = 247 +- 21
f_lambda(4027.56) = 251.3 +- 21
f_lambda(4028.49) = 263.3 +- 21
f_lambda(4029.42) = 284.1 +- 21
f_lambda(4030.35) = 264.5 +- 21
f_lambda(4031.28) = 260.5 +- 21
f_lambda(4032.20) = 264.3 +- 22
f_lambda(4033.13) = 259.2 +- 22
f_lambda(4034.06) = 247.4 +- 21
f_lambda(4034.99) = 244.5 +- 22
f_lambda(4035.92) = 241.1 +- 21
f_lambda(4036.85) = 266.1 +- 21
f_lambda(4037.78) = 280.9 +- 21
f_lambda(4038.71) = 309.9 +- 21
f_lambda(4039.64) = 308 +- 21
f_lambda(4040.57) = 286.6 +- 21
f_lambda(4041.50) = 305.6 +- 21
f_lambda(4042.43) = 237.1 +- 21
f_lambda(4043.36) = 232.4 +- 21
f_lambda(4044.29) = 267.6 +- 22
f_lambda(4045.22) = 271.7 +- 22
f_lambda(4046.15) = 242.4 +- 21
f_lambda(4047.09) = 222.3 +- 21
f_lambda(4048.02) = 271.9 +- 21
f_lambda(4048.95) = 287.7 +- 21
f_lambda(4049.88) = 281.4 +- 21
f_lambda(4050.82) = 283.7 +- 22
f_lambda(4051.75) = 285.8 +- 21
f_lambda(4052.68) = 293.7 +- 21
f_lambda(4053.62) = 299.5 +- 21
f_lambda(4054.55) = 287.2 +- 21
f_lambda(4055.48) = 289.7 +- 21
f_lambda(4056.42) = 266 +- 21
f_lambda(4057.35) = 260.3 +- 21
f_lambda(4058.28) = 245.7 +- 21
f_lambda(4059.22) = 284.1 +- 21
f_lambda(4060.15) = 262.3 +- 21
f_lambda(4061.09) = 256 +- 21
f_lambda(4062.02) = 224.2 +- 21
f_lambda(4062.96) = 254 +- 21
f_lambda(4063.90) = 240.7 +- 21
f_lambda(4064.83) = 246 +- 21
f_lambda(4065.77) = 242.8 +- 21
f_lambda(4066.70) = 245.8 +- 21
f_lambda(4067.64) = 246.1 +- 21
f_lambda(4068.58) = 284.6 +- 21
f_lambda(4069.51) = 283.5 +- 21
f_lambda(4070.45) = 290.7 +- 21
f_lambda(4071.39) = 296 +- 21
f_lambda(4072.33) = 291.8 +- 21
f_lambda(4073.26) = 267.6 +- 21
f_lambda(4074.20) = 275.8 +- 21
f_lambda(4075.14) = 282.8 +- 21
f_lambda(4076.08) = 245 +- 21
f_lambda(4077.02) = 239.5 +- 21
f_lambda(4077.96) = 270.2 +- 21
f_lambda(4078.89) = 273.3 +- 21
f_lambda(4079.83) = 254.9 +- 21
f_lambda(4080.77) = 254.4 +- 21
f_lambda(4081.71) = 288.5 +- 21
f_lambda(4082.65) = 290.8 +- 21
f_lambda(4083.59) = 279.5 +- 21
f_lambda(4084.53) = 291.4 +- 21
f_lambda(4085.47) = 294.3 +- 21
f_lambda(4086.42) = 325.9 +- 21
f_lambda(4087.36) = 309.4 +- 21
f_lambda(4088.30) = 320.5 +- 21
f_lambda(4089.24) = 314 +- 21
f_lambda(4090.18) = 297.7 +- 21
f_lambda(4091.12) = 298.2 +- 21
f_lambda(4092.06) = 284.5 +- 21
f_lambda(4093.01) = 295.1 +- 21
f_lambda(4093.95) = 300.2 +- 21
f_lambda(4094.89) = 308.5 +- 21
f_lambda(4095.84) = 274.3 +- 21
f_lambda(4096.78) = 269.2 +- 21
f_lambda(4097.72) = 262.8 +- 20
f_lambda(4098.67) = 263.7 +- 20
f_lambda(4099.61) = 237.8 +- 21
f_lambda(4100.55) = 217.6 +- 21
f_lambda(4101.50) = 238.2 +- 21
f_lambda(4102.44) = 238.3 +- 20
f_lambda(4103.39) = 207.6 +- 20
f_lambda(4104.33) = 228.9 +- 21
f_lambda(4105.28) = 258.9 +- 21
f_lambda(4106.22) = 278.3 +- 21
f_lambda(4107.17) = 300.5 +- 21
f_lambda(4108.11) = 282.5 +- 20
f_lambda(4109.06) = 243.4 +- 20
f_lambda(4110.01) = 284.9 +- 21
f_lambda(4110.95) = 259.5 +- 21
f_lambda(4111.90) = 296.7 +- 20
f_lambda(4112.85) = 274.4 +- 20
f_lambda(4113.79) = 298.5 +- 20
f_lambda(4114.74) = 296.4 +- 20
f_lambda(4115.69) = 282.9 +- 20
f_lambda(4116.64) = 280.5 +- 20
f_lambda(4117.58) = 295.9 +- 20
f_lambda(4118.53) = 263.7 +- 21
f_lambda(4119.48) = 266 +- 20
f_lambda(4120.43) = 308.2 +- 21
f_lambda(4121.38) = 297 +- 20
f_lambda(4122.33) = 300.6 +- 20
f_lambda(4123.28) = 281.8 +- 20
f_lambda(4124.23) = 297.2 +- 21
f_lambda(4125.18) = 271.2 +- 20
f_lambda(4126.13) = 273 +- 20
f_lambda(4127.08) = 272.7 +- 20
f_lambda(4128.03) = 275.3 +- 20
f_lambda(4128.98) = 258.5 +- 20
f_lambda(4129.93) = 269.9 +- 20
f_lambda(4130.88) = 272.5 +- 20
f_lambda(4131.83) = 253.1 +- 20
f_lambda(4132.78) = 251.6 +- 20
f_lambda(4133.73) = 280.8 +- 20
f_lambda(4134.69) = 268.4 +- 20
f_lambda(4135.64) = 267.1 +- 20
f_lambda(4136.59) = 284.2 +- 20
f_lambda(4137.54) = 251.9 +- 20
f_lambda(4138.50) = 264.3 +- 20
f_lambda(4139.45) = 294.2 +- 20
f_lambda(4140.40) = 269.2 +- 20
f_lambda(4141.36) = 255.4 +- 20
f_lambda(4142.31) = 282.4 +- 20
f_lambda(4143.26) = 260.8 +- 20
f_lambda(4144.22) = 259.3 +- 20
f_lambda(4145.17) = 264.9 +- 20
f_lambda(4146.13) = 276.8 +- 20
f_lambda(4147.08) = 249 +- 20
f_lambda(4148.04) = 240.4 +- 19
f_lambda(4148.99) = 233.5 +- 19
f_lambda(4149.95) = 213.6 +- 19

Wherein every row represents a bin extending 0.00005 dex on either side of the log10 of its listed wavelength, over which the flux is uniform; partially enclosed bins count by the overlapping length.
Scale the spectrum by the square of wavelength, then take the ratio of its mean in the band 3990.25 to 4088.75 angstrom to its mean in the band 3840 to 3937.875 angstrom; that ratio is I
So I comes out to 1.96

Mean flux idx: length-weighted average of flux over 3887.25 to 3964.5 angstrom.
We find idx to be 166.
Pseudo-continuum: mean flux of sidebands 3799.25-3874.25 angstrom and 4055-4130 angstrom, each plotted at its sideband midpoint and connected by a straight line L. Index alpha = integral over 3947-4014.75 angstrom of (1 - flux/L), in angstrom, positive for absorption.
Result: 0.96 angstrom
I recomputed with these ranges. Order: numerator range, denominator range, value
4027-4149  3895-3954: 1.78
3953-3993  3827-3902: 1.41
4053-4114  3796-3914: 2.13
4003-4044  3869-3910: 1.84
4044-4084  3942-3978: 1.78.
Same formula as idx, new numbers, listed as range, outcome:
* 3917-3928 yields 173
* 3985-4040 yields 266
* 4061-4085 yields 266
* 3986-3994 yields 254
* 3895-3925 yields 192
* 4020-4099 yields 274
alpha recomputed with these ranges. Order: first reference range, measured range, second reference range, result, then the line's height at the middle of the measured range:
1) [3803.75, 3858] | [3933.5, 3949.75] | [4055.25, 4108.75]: 4.6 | 191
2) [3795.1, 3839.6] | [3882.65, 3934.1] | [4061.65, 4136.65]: 2.3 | 177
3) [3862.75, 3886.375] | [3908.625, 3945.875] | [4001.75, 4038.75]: 7.3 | 188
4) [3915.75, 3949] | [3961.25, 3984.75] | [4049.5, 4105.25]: 3.6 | 178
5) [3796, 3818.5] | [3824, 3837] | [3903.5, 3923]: 5.2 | 160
